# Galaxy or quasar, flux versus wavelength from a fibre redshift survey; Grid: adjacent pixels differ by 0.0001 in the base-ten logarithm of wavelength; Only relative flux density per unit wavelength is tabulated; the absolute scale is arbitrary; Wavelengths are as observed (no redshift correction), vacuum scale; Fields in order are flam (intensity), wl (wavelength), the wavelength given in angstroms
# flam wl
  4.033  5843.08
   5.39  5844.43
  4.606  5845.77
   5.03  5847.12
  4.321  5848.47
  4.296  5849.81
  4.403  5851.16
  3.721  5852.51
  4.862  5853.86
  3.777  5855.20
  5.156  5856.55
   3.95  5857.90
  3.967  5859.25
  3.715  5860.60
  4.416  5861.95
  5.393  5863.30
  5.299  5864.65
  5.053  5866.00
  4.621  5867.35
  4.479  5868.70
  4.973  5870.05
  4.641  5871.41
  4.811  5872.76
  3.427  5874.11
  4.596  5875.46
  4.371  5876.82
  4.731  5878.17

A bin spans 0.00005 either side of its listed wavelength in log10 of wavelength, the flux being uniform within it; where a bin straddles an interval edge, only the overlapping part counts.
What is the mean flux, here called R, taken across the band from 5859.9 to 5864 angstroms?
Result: 4.51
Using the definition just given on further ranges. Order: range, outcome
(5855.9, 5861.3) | 4.19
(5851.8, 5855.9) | 4.13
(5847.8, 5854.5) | 4.32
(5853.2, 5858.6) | 4.44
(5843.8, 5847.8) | 5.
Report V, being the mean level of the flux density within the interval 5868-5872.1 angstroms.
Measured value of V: 4.69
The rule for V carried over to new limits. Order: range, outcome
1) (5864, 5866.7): 5.17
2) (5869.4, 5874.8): 4.46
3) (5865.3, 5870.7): 4.79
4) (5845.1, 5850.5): 4.56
